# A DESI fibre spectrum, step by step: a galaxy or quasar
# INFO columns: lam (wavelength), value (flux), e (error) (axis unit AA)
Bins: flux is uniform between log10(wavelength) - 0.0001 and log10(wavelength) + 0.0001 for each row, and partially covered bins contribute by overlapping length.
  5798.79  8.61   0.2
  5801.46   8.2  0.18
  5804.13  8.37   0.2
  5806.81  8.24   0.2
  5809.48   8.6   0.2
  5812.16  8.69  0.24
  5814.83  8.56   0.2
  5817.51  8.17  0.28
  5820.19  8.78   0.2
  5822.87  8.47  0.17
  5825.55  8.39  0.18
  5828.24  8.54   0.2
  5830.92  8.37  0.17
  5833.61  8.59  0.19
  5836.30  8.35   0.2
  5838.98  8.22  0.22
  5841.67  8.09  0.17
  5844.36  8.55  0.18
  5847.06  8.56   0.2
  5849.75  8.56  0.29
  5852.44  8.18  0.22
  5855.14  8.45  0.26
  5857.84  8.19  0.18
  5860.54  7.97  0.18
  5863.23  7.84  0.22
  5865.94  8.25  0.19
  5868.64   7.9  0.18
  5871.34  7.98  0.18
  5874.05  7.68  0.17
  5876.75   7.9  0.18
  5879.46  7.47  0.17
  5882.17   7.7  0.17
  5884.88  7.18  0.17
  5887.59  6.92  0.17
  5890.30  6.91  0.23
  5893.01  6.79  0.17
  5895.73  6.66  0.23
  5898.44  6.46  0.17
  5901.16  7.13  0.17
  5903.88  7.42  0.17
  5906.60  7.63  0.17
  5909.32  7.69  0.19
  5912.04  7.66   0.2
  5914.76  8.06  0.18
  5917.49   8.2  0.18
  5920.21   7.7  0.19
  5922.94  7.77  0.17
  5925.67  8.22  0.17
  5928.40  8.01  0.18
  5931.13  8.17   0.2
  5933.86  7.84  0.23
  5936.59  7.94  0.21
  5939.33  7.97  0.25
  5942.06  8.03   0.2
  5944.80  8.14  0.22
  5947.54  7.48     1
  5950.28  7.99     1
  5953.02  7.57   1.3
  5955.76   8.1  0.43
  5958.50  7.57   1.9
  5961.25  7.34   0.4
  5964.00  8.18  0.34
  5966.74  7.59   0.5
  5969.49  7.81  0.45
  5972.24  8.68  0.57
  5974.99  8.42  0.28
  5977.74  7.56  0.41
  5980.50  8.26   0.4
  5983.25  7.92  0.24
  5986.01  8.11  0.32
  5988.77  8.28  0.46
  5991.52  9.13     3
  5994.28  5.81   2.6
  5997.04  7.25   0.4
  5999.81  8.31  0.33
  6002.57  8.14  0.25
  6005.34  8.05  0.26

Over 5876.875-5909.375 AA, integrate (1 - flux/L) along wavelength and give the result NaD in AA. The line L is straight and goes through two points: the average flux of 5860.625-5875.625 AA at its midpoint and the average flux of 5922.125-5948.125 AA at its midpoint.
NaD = 3.2 AA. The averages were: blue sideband 7.94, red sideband 7.98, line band 7.17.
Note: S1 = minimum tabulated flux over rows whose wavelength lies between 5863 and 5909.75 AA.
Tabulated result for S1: 6.46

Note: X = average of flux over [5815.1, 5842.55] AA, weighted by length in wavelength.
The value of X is 8.41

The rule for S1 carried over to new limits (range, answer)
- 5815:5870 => 7.84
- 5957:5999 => 5.81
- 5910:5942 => 7.66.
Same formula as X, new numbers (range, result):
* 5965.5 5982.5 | 8.05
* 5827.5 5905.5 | 7.81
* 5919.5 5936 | 7.96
